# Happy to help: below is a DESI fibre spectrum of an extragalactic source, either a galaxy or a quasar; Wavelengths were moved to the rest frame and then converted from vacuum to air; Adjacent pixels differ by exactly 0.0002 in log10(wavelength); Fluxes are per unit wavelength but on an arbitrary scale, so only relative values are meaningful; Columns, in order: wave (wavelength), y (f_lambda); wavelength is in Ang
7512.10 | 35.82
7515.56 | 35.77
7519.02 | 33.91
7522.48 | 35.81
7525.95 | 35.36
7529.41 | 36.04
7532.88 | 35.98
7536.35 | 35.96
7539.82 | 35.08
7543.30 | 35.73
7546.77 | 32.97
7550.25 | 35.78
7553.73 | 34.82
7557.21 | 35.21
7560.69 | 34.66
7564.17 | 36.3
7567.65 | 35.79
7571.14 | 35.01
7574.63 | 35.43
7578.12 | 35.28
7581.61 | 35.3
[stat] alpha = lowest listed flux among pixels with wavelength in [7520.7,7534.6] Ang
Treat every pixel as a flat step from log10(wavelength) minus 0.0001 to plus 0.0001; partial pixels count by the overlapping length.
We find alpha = 35.36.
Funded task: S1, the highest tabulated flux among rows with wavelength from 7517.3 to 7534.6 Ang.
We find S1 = 36.04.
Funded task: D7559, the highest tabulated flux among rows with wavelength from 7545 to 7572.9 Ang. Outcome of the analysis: 36.3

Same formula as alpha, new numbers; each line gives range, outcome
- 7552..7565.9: 34.66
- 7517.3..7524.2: 33.91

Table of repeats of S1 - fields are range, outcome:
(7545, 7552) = 35.78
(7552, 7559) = 35.21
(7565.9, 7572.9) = 35.79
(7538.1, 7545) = 35.73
